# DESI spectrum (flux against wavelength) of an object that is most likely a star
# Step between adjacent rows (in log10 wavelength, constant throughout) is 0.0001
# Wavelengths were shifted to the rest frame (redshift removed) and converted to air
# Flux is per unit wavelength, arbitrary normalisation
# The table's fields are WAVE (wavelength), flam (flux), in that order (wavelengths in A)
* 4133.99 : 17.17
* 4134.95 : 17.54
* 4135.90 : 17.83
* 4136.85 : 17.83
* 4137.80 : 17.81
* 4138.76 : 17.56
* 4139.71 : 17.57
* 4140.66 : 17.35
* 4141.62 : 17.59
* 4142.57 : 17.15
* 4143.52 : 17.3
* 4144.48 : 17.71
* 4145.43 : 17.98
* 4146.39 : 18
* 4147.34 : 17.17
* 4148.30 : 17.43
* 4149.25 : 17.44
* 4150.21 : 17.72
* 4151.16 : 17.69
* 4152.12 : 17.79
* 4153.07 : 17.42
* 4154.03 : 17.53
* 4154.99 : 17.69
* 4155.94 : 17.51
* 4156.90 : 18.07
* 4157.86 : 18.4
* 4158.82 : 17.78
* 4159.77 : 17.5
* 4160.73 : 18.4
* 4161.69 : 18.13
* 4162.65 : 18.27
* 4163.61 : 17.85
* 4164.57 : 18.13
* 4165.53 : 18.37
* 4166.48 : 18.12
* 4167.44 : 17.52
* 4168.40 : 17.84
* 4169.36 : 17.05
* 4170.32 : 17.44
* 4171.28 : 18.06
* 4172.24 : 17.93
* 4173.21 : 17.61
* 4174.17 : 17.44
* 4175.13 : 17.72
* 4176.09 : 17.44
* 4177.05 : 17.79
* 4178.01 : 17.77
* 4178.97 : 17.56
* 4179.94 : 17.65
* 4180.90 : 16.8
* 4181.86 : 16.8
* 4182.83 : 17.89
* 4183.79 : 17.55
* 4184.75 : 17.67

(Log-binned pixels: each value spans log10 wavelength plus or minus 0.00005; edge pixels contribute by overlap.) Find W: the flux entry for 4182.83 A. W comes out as 17.89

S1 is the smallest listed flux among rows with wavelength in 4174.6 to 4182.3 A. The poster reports 16.8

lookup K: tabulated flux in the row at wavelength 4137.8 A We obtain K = 17.81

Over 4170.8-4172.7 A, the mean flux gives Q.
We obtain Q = 18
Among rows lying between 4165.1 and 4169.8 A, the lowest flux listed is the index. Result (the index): 17.05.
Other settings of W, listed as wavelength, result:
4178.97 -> 17.56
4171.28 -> 18.06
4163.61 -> 17.85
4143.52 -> 17.3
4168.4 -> 17.84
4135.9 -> 17.83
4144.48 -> 17.71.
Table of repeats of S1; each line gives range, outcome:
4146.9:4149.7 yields 17.17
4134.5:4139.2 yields 17.54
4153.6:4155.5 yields 17.53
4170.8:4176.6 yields 17.44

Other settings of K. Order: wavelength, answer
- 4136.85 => 17.83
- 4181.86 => 16.8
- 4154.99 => 17.69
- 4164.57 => 18.13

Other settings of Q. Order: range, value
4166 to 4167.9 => 17.9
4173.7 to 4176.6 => 17.6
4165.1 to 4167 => 18.3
